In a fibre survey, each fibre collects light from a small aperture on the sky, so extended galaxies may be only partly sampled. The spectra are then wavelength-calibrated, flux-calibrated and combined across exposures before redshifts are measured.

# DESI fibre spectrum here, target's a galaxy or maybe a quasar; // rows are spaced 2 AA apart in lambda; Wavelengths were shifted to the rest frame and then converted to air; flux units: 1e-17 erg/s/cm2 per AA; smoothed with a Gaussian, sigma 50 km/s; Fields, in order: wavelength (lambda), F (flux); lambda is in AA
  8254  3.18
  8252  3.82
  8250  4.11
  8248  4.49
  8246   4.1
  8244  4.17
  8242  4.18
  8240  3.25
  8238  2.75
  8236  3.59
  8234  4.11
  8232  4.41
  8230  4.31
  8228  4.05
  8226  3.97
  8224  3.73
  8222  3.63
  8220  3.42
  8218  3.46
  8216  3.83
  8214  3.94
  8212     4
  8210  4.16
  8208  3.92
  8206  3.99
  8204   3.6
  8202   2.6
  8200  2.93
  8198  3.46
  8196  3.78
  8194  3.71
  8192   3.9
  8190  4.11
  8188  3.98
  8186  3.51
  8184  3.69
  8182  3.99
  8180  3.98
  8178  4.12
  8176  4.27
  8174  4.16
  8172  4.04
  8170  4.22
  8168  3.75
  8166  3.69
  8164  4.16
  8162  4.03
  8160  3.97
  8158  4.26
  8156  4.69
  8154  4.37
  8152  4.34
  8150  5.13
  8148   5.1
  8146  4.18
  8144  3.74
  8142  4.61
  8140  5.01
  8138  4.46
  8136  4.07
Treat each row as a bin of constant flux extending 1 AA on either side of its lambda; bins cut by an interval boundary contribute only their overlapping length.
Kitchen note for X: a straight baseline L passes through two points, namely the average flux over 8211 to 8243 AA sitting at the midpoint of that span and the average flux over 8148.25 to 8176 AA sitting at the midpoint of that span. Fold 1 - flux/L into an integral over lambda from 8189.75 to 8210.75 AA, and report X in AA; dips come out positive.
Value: 1.8 AA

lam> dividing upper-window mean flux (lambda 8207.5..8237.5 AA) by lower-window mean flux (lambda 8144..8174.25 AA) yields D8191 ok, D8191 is 0.91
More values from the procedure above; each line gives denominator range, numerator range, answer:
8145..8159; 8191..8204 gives 0.74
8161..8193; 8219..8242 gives 0.95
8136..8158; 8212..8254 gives 0.85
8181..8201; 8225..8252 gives 1.07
